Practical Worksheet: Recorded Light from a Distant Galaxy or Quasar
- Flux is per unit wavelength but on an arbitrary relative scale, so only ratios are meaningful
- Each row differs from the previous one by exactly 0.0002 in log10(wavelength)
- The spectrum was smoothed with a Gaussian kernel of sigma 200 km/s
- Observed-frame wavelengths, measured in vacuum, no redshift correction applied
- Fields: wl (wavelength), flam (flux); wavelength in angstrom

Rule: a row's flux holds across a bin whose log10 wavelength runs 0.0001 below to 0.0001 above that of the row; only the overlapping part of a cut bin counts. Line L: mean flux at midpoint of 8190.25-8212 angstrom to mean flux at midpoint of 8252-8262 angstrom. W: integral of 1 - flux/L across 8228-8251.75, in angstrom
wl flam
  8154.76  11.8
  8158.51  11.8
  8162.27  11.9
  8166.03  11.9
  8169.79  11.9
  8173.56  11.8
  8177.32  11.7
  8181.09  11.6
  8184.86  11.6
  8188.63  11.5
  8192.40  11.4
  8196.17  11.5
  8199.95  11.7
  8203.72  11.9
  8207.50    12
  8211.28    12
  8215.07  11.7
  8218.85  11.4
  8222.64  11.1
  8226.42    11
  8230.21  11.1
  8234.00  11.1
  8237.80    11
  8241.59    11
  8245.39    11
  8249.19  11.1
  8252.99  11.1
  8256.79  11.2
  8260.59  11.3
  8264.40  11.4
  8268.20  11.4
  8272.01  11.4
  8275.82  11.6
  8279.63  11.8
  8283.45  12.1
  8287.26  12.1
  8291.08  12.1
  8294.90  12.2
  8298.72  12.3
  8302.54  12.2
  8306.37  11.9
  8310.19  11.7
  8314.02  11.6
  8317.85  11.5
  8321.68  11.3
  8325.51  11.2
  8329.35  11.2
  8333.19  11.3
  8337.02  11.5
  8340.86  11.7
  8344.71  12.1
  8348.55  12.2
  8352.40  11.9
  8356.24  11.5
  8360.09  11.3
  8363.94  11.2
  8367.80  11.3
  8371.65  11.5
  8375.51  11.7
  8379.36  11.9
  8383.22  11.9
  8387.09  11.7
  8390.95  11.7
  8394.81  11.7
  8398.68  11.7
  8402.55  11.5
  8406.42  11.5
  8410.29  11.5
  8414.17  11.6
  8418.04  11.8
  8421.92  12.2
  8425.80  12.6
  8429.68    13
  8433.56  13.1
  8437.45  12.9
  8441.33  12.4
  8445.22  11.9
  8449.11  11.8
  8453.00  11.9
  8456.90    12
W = 0.7 angstrom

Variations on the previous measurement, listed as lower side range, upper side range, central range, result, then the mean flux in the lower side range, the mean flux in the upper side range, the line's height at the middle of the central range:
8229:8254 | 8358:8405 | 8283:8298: -1.2 angstrom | 11.1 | 11.6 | 11.2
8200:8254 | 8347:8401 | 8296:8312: -0.7 angstrom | 11.3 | 11.7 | 11.5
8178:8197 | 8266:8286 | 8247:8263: 0.6 angstrom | 11.5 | 11.7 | 11.6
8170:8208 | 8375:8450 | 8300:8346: 1.1 angstrom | 11.7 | 12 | 11.9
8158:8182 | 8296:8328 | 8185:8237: 1.3 angstrom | 11.8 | 11.7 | 11.8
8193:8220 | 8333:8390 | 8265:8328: -0.4 angstrom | 11.7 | 11.7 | 11.7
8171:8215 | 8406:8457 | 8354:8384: 1.3 angstrom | 11.7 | 12.2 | 12.1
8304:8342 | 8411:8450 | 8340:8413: 1.5 angstrom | 11.5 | 12.3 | 11.9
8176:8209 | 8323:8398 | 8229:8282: 1.7 angstrom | 11.7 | 11.6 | 11.6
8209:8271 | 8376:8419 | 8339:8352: -0.5 angstrom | 11.3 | 11.7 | 11.5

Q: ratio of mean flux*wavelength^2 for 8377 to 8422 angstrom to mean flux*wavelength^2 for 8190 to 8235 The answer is 1.06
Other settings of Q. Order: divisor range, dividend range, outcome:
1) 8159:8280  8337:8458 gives 1.08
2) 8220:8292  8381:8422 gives 1.07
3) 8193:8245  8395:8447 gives 1.12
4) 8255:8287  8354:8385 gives 1.02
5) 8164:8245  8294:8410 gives 1.05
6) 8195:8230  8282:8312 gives 1.07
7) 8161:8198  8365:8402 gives 1.05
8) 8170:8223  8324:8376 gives 1.03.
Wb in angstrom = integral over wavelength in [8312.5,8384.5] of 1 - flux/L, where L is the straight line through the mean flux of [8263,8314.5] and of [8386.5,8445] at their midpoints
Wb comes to 2.3 angstrom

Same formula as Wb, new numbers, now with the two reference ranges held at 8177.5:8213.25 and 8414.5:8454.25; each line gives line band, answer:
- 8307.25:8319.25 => 0.4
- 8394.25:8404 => 0.5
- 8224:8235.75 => 0.7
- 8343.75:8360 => 0.4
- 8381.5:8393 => 0.4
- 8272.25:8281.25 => 0.2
